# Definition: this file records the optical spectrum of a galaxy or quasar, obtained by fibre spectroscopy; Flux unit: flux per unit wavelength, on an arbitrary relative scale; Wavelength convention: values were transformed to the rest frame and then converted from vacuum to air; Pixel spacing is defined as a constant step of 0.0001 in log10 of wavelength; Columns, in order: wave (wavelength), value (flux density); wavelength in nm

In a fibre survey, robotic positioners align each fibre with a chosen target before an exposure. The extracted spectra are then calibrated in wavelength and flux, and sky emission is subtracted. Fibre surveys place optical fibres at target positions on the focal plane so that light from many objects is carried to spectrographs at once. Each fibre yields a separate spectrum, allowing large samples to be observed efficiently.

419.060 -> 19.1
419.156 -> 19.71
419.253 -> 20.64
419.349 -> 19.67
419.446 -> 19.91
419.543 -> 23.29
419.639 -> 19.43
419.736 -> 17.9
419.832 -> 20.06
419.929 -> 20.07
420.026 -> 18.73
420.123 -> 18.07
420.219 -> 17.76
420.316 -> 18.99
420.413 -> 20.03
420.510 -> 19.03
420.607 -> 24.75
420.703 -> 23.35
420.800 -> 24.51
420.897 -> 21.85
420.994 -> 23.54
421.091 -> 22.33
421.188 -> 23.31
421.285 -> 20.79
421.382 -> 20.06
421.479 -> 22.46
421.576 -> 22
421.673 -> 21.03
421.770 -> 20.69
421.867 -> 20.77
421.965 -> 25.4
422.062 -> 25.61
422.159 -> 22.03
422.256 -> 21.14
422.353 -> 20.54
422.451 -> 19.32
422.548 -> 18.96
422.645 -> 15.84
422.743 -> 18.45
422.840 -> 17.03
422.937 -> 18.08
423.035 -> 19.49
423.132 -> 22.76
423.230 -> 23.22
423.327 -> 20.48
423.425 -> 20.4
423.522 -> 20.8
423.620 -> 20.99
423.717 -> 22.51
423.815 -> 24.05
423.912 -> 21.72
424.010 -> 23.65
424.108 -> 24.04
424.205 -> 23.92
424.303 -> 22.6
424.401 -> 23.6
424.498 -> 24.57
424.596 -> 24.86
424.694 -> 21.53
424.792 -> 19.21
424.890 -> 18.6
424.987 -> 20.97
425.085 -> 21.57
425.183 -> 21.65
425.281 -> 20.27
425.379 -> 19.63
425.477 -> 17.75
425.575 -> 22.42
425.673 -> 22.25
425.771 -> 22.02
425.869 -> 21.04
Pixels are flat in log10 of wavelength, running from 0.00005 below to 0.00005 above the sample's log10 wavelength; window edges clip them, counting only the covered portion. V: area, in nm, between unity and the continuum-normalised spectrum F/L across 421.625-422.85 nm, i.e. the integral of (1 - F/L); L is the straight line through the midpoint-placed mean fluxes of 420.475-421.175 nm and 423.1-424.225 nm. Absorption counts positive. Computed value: 0.11 nm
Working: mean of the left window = 22.9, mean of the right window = 22.3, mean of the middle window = 20.6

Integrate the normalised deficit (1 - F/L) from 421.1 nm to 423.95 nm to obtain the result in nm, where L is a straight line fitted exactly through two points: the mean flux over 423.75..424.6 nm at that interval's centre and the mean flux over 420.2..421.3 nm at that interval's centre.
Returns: 0.21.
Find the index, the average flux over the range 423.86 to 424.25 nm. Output 23.4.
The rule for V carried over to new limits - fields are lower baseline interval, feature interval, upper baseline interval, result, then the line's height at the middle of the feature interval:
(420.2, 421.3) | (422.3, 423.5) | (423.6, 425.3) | 0.14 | 22.1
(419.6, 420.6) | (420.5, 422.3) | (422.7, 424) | -0.23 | 19.9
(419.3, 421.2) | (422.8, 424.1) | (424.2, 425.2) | 0.02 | 21.7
